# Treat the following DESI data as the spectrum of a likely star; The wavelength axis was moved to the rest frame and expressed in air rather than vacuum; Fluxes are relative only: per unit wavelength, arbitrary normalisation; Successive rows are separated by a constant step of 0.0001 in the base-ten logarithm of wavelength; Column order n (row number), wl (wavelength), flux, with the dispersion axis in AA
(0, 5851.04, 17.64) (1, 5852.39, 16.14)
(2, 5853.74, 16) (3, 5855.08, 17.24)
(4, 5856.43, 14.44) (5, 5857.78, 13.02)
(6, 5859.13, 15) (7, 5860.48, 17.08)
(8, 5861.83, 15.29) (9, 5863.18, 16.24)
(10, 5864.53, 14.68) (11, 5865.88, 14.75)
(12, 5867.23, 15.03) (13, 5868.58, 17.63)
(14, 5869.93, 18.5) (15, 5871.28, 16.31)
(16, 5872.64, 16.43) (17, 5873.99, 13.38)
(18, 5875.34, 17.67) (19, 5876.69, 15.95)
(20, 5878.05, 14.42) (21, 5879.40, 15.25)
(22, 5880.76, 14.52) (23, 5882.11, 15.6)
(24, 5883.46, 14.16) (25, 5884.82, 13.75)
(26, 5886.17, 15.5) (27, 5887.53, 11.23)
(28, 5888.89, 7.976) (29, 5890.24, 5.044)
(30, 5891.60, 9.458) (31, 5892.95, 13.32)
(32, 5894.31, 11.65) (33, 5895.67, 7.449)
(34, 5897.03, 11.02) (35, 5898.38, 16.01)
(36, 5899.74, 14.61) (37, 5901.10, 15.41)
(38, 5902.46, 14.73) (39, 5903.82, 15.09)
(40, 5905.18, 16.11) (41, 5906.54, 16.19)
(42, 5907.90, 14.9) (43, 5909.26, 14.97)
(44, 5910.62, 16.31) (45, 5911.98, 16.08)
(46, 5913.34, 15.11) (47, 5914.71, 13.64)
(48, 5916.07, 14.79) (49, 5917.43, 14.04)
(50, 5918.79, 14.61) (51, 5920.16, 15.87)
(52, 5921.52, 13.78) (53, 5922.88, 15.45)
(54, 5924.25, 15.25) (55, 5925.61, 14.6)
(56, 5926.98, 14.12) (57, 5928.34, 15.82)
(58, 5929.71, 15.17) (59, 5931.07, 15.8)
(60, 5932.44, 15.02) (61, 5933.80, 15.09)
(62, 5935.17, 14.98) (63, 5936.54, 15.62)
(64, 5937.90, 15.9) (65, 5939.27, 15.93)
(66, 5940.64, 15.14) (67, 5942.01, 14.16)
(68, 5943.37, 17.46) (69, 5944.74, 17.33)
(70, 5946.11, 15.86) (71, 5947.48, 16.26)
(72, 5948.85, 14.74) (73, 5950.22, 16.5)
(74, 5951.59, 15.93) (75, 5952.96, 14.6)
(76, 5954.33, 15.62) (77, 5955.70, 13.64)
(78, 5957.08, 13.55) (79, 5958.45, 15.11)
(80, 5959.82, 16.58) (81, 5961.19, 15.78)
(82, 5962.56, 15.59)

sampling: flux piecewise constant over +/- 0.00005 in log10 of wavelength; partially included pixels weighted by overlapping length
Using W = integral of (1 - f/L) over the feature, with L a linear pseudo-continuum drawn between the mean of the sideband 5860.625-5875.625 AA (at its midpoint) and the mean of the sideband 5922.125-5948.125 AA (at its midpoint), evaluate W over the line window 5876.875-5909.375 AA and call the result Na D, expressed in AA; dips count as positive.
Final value 5.2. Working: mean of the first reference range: 16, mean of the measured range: 13.3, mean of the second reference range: 15.5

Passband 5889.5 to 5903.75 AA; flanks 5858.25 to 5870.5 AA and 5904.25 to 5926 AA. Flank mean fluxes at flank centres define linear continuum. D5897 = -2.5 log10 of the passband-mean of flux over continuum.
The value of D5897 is 0.27 mag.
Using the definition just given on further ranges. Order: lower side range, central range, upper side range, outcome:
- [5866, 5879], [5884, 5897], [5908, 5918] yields 0.41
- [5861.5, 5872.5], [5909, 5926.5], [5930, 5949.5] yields 0.06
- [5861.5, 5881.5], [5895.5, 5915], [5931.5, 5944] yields 0.06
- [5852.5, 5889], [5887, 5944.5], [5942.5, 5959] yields 0.09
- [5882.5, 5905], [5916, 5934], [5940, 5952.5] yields -0.03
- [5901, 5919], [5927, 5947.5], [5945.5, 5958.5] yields -0.03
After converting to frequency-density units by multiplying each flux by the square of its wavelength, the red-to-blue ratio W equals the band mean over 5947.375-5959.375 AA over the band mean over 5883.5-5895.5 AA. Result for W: 1.40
